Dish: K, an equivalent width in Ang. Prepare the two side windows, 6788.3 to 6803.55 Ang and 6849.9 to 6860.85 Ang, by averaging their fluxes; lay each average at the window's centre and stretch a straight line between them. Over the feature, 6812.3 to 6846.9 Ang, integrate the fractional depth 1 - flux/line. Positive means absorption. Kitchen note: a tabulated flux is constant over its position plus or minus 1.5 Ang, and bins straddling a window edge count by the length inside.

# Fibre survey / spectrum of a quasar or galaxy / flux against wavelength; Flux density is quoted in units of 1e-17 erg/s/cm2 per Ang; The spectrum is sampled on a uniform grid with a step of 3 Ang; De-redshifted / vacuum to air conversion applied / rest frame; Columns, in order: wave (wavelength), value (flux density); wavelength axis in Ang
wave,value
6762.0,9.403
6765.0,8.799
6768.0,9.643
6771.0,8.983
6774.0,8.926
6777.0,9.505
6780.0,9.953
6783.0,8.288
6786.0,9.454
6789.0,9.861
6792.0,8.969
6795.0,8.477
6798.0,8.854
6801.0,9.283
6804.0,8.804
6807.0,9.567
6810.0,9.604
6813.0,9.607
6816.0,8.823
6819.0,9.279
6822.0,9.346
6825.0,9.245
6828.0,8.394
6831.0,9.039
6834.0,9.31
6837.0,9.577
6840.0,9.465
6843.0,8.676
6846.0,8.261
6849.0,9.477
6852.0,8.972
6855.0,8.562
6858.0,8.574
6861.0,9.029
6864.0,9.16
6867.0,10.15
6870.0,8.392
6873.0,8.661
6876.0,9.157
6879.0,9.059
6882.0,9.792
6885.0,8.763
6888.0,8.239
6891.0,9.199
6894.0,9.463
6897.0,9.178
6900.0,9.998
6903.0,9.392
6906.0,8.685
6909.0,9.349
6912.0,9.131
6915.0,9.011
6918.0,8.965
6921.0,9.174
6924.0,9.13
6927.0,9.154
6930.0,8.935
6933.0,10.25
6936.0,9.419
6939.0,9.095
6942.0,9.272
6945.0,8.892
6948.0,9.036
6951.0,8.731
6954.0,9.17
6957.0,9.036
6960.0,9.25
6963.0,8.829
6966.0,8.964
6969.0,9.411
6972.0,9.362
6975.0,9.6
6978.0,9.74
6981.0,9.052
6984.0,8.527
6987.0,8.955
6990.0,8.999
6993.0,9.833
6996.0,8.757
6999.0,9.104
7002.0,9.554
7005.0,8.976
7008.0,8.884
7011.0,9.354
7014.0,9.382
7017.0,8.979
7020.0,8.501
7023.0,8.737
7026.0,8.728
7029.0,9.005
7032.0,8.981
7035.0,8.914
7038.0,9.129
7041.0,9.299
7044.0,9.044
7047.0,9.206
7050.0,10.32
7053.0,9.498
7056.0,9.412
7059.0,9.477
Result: -0.8 Ang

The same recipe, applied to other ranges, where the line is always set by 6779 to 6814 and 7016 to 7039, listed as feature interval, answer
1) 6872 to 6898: 0.0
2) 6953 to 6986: -0.8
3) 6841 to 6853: 0.4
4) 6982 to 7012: -0.6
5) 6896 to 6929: -0.6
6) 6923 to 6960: -0.8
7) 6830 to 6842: -0.2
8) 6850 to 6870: 0.2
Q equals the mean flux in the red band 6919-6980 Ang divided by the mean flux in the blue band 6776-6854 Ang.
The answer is 1.0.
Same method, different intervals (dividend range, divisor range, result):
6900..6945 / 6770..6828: 1.00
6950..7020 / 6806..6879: 1.01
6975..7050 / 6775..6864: 1.00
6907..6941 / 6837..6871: 1.02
